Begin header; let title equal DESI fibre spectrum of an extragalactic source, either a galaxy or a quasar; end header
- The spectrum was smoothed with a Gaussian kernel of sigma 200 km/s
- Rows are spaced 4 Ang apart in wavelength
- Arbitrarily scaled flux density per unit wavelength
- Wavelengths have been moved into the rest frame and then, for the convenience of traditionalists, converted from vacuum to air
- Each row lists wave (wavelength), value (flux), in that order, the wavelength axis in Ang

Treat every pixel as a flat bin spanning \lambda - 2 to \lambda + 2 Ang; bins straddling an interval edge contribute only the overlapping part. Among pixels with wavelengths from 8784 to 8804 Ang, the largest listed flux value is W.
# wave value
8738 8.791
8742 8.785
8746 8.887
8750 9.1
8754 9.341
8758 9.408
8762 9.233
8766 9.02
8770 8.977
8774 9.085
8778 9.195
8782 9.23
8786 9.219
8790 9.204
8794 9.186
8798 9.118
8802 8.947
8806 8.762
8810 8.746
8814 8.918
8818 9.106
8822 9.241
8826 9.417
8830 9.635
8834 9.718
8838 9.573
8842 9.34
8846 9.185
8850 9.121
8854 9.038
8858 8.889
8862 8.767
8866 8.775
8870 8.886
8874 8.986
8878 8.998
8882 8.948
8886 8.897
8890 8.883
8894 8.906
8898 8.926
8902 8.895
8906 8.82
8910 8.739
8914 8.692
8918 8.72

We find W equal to 9.219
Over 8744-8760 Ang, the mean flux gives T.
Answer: 9.18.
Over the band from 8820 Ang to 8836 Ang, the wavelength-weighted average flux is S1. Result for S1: 9.5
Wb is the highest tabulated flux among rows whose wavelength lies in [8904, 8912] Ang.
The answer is 8.82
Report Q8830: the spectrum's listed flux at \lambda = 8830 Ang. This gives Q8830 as 9.635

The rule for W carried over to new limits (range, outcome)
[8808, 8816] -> 8.918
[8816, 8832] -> 9.635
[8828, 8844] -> 9.718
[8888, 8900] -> 8.926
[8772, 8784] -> 9.23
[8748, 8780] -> 9.408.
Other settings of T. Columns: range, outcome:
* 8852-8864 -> 8.9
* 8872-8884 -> 8.98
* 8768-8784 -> 9.12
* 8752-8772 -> 9.2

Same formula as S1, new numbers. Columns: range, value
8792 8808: 9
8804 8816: 8.81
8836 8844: 9.46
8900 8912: 8.82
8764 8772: 9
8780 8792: 9.22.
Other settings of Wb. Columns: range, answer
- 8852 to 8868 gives 9.038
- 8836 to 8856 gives 9.573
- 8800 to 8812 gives 8.947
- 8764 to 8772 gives 9.02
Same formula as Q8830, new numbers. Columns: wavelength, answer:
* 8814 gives 8.918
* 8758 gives 9.408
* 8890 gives 8.883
